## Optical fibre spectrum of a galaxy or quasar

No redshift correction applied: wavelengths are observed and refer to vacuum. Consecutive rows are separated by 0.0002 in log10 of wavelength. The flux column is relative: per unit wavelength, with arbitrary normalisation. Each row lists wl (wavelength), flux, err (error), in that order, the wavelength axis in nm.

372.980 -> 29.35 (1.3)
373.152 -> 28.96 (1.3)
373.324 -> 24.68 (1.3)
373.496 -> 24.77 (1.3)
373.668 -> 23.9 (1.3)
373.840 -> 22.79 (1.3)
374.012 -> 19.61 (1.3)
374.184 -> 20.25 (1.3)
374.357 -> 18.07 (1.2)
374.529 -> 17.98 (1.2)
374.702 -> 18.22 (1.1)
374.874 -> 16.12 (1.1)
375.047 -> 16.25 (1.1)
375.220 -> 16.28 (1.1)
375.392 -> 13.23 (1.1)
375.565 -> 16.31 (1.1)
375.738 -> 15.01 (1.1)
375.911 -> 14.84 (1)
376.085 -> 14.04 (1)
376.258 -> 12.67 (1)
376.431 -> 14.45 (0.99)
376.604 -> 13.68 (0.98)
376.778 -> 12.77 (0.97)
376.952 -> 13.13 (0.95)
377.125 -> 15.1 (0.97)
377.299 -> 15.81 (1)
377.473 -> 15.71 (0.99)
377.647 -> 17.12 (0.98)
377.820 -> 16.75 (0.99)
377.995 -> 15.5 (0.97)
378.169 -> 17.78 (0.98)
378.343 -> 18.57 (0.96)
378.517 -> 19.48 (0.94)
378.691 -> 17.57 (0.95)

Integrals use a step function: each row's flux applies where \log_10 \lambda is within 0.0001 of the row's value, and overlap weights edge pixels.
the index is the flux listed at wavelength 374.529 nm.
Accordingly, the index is 17.98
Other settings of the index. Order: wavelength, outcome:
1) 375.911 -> 14.84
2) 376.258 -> 12.67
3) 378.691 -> 17.57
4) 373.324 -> 24.68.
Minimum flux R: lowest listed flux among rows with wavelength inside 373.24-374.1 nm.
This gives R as 19.61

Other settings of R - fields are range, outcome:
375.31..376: 13.23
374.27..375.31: 16.12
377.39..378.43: 15.5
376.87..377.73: 13.13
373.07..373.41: 24.68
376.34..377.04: 12.77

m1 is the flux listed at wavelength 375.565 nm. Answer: 16.31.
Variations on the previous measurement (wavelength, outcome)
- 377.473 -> 15.71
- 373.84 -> 22.79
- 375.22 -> 16.28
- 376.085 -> 14.04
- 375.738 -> 15.01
